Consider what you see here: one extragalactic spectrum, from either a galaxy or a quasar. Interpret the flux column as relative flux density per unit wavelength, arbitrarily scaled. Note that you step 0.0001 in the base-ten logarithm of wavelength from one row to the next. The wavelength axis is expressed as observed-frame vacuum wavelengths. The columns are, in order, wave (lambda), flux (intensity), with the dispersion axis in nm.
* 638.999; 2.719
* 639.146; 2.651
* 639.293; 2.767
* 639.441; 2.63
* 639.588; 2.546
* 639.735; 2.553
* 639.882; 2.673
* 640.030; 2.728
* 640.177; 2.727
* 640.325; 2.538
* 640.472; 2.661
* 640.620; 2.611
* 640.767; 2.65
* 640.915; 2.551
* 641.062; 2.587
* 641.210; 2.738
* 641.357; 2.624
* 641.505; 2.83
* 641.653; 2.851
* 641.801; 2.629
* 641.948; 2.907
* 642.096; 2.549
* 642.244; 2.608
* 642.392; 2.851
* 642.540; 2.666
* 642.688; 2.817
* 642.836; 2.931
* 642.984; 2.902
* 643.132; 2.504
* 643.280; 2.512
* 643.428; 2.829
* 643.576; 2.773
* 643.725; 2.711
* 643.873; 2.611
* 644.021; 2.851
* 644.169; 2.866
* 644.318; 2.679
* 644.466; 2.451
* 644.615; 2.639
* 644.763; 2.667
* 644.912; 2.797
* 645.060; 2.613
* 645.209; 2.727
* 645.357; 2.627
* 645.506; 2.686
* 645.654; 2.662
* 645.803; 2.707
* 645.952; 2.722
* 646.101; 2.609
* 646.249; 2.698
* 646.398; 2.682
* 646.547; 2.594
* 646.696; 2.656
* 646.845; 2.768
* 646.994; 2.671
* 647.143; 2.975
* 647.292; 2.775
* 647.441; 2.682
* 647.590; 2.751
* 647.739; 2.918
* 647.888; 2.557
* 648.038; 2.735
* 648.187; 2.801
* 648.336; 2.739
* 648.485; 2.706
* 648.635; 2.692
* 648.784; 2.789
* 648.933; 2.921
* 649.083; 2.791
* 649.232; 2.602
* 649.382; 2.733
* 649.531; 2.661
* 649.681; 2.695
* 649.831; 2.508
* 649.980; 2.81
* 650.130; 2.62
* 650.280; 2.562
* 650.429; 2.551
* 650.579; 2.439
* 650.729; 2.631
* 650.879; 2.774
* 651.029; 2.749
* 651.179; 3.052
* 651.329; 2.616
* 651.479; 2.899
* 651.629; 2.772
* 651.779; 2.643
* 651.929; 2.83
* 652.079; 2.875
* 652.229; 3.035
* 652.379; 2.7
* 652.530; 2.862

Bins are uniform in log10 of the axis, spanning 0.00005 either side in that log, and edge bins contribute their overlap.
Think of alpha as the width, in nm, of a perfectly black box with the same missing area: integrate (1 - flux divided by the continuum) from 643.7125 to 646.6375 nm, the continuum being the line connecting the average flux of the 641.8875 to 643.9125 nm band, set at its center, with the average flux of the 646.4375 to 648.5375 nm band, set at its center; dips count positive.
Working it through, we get 0.056 nm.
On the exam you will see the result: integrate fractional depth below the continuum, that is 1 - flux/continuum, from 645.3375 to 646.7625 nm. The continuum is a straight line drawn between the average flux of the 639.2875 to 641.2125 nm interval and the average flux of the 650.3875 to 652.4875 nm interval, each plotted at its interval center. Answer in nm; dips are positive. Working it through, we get 0.017 nm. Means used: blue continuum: 2.63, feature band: 2.67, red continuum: 2.76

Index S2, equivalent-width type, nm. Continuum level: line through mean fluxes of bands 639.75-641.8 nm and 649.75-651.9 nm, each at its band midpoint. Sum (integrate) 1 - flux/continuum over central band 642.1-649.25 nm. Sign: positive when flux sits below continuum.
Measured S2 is -0.104 nm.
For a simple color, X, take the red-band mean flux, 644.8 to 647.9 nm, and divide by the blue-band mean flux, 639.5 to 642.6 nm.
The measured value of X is 1.0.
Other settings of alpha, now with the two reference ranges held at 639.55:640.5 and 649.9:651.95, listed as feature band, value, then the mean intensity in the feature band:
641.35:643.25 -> -0.07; 2.74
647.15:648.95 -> -0.05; 2.76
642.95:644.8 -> -0.02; 2.69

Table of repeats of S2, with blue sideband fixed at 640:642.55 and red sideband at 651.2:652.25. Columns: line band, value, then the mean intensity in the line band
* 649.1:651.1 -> 0.11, 2.65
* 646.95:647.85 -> -0.01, 2.79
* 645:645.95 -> 0.02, 2.67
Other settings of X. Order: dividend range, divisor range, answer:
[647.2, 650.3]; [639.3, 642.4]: 1.02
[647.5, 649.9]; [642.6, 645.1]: 1.00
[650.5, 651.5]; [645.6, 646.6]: 1.02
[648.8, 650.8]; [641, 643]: 0.97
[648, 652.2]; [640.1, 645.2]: 1.01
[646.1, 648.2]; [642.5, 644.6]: 1.00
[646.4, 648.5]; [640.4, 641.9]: 1.02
